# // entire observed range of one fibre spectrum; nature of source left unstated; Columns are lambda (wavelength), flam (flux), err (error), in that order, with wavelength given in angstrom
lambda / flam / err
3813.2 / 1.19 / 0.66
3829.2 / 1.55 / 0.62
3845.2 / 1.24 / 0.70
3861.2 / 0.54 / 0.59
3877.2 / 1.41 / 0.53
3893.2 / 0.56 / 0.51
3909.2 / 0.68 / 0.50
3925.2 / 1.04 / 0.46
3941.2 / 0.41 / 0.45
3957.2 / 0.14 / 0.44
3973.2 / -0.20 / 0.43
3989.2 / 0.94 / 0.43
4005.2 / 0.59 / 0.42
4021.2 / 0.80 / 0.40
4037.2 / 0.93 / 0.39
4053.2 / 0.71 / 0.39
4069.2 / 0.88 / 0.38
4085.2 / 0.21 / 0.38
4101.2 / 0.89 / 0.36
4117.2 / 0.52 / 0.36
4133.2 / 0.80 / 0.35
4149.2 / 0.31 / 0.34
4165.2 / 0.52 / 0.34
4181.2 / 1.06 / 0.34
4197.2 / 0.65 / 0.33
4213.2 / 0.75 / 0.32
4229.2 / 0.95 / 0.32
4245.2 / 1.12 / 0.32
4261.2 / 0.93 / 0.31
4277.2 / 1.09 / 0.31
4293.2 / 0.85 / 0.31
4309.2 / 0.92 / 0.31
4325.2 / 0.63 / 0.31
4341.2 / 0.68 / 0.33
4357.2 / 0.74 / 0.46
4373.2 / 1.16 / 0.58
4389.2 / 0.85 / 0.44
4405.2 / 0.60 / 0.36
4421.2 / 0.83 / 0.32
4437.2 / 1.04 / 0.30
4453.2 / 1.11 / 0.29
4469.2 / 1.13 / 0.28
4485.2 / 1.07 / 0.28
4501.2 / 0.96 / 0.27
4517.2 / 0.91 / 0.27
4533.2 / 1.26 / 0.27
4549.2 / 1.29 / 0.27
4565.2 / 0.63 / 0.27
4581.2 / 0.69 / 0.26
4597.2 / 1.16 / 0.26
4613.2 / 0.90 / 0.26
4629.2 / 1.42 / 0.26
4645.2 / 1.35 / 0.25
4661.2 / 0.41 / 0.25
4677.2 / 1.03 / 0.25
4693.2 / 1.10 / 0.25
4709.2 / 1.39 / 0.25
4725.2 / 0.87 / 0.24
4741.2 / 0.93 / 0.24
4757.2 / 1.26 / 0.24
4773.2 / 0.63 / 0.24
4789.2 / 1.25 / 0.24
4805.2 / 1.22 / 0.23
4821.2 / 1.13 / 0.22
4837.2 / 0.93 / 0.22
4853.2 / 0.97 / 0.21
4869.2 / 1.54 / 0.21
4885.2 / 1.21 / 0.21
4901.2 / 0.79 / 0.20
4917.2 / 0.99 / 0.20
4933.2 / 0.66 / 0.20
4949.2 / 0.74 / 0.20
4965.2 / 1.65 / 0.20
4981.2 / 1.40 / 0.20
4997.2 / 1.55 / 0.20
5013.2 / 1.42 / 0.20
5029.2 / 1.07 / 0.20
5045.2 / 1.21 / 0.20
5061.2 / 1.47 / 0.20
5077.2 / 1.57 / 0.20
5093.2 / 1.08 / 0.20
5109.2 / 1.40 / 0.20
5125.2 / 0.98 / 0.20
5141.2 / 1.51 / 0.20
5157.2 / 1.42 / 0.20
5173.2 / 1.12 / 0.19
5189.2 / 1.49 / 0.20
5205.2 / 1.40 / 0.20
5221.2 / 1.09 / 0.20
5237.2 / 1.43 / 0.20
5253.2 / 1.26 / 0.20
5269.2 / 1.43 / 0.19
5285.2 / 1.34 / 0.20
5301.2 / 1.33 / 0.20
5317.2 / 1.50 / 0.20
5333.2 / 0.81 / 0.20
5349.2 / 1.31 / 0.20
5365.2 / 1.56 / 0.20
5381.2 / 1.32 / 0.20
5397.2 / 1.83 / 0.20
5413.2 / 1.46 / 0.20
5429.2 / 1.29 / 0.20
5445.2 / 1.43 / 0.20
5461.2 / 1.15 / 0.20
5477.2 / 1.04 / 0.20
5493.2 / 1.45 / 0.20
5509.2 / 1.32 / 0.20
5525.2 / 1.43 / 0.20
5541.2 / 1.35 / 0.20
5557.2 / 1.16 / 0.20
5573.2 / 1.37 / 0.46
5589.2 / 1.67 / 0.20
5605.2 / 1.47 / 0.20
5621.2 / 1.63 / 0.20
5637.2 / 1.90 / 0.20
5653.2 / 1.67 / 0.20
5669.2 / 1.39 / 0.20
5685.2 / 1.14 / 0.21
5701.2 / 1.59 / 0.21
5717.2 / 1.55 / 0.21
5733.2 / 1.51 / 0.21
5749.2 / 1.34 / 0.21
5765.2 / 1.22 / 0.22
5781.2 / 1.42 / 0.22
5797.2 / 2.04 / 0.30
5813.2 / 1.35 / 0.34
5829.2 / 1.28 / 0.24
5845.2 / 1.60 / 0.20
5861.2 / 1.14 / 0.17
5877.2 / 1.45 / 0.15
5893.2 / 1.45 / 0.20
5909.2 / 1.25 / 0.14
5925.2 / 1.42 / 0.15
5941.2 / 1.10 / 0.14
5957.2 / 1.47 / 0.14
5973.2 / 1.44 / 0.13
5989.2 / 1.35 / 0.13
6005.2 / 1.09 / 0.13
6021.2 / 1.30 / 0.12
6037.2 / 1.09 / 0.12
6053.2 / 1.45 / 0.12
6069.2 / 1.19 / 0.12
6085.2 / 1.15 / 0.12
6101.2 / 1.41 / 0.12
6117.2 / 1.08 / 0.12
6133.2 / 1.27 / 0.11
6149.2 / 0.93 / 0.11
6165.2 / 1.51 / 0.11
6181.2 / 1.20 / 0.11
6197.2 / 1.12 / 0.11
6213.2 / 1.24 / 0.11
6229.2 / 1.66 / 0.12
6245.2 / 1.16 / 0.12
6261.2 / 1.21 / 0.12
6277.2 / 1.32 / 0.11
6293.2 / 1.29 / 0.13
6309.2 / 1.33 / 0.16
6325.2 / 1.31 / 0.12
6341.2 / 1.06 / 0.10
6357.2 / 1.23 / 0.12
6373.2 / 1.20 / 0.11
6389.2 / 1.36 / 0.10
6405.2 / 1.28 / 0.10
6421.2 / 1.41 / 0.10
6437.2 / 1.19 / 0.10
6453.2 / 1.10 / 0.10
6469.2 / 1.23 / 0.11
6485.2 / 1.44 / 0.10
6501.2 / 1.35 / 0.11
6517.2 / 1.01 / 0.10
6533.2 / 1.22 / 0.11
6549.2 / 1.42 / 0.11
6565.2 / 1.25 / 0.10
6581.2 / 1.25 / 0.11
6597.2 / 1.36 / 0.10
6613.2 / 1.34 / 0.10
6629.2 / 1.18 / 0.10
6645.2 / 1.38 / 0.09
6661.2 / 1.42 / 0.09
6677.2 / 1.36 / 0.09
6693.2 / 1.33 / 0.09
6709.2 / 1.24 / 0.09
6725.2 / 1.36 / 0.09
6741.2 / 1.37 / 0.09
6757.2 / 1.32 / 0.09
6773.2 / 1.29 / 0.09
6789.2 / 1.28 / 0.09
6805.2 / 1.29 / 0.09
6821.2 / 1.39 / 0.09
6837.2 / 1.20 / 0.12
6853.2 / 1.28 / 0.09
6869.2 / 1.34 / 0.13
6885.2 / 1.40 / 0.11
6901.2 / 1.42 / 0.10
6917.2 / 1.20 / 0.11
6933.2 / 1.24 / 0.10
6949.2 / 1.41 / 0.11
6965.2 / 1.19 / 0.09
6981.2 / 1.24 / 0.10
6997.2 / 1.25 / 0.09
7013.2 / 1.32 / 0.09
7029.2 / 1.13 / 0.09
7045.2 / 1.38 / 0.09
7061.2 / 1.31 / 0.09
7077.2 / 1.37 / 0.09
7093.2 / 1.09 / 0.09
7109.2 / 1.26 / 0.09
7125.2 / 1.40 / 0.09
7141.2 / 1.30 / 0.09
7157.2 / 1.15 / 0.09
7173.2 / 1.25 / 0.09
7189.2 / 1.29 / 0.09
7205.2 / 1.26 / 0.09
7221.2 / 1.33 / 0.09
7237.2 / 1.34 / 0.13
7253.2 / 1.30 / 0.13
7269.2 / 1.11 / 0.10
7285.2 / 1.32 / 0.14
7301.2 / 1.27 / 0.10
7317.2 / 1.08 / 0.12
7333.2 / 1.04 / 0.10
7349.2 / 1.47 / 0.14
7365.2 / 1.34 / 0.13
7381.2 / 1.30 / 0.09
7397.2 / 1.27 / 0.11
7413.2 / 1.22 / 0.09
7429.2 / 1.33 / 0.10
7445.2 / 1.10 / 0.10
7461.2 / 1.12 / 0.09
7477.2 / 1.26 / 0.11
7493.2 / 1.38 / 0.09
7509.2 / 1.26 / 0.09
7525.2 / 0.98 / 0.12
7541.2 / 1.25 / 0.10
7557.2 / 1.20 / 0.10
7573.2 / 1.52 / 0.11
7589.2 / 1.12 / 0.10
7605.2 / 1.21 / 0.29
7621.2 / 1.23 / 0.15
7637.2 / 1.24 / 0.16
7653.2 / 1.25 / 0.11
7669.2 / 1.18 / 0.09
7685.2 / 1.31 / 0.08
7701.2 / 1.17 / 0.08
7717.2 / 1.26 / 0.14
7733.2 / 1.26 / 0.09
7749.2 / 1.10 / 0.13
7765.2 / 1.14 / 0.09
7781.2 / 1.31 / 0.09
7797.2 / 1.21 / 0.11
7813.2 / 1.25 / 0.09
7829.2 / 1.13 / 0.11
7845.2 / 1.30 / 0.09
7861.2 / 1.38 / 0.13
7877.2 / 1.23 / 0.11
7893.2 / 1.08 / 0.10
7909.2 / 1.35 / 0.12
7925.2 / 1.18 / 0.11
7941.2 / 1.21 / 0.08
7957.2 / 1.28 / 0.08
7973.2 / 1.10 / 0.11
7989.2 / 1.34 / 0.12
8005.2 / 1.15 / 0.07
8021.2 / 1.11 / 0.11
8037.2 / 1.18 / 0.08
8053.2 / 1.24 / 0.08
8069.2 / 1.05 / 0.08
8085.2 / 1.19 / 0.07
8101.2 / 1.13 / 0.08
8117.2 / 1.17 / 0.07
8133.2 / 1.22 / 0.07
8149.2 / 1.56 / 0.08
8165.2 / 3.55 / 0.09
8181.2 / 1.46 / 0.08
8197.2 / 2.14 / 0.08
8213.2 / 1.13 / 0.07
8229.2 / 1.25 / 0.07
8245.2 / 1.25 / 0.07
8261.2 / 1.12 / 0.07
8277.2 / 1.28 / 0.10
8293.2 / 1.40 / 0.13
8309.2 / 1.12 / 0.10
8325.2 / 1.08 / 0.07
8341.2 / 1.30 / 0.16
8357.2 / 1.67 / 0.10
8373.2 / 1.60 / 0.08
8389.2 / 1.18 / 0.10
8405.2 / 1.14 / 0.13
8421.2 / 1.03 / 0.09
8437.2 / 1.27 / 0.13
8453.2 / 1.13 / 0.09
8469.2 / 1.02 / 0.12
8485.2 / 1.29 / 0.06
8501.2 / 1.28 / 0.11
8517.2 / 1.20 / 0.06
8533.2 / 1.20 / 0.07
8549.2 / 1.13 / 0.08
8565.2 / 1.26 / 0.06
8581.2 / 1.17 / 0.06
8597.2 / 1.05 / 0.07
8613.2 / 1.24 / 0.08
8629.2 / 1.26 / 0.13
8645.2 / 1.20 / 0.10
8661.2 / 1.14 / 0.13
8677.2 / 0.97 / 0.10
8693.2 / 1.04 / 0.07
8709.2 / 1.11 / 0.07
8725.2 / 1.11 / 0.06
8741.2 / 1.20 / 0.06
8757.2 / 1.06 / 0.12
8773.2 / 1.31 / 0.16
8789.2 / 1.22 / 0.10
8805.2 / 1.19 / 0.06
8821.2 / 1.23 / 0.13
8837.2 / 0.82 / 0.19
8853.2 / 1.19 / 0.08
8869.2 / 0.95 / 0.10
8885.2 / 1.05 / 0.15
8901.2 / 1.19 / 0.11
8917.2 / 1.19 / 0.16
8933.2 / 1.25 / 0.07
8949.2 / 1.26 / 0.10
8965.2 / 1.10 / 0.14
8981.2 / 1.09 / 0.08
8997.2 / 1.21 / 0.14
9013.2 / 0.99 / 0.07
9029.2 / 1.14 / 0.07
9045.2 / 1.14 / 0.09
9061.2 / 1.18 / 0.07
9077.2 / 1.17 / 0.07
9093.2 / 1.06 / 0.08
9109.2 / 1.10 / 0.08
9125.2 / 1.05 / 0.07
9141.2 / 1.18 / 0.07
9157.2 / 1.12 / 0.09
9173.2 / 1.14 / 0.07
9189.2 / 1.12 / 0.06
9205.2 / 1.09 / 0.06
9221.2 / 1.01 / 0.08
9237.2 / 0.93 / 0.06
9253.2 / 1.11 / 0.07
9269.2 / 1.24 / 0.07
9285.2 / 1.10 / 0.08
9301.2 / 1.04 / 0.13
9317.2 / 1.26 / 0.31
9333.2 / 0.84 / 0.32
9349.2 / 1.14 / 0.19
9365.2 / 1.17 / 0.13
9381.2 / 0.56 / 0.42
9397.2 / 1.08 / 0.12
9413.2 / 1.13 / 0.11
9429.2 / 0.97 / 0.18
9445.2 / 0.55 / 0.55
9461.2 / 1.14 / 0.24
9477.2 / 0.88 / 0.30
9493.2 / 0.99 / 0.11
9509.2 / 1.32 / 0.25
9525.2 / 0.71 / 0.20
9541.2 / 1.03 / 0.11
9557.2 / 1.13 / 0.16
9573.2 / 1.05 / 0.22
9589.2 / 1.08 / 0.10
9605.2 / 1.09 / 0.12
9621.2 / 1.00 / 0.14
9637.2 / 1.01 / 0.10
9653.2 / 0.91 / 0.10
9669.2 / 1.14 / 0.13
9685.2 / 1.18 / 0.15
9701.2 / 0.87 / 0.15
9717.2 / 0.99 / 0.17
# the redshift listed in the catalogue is 0.24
